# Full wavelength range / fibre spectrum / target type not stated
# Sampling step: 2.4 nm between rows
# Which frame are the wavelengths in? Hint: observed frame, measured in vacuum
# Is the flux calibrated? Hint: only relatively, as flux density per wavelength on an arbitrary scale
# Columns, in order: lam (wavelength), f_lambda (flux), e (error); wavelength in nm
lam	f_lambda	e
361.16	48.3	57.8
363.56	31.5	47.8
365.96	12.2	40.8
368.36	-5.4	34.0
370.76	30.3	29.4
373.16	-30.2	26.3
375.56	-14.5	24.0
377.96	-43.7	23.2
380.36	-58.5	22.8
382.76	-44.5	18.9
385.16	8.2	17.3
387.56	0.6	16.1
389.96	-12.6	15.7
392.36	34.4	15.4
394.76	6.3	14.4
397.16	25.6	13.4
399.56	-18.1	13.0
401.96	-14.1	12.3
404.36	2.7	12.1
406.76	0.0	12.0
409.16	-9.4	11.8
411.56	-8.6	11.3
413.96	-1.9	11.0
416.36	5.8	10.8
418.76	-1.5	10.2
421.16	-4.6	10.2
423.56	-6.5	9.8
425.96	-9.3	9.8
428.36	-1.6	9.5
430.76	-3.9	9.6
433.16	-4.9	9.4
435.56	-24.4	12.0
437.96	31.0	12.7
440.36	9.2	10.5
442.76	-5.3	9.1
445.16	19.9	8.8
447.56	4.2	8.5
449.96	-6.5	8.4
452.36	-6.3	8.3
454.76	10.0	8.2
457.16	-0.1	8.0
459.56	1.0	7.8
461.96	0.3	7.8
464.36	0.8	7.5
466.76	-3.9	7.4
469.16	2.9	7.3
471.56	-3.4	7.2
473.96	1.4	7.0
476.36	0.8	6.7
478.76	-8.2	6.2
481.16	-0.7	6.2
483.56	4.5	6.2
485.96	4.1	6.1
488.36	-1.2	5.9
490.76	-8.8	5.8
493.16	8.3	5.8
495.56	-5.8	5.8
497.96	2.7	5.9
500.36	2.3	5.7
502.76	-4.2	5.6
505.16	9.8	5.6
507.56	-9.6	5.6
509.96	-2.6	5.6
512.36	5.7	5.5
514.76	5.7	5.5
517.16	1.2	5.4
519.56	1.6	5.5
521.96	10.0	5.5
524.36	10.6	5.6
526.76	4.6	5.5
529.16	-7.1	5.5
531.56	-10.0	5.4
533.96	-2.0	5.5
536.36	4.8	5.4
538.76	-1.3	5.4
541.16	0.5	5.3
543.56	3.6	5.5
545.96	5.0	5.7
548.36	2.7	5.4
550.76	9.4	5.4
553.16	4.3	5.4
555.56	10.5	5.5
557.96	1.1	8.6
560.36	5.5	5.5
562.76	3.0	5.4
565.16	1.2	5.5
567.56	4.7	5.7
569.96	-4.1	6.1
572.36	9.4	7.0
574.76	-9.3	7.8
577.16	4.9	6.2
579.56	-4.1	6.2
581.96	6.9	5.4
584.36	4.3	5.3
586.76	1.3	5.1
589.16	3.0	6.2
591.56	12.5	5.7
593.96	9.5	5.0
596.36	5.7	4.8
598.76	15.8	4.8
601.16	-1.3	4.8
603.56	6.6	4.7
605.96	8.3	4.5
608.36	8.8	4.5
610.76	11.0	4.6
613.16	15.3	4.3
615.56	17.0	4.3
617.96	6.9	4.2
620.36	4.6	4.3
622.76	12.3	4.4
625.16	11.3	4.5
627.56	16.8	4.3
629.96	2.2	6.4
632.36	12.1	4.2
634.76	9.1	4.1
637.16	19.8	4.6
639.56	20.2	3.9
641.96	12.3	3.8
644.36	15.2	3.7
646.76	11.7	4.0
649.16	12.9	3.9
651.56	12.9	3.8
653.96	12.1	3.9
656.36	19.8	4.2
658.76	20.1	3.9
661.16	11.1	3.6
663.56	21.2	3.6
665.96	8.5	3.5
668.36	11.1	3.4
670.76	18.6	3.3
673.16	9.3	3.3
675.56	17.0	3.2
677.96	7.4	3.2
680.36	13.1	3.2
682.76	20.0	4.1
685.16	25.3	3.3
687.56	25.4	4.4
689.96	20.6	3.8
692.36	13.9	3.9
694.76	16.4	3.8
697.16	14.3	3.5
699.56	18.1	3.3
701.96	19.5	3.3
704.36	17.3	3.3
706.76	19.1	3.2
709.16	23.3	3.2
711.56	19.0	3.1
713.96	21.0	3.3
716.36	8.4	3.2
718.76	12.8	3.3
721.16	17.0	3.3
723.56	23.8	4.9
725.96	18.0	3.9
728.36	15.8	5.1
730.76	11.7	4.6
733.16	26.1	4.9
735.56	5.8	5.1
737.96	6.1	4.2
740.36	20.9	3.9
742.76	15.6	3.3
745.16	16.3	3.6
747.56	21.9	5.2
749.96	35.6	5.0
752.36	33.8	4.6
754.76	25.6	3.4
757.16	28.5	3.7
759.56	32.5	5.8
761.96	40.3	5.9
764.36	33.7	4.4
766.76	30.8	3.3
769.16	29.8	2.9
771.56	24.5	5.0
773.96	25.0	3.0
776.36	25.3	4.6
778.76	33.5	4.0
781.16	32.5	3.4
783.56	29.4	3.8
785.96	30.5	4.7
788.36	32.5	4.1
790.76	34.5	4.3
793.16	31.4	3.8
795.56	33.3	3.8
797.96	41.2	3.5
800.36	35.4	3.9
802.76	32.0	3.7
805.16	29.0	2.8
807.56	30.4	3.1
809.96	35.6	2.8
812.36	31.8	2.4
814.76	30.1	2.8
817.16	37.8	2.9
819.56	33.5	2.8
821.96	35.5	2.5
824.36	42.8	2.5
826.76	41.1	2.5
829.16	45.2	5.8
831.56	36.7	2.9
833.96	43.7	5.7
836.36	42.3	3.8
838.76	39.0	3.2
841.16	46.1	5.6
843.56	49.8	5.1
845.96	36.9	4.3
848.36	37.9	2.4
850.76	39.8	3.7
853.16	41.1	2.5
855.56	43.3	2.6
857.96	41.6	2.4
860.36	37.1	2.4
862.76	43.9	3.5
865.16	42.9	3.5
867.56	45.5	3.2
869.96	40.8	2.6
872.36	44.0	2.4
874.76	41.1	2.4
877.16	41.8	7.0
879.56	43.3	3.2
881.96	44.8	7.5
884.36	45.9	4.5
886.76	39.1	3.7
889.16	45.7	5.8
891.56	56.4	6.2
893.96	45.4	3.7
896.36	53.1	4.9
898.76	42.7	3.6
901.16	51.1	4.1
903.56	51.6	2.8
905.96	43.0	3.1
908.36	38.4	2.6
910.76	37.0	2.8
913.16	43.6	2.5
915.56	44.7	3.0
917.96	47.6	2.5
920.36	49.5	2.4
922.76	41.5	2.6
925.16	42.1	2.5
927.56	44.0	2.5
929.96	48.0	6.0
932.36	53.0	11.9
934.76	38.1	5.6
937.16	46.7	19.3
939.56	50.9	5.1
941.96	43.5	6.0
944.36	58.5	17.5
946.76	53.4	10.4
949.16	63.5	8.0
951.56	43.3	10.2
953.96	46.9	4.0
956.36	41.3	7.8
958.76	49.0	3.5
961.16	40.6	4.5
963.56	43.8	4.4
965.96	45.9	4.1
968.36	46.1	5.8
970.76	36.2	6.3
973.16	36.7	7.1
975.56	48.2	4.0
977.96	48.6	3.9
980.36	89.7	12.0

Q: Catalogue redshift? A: 0.87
